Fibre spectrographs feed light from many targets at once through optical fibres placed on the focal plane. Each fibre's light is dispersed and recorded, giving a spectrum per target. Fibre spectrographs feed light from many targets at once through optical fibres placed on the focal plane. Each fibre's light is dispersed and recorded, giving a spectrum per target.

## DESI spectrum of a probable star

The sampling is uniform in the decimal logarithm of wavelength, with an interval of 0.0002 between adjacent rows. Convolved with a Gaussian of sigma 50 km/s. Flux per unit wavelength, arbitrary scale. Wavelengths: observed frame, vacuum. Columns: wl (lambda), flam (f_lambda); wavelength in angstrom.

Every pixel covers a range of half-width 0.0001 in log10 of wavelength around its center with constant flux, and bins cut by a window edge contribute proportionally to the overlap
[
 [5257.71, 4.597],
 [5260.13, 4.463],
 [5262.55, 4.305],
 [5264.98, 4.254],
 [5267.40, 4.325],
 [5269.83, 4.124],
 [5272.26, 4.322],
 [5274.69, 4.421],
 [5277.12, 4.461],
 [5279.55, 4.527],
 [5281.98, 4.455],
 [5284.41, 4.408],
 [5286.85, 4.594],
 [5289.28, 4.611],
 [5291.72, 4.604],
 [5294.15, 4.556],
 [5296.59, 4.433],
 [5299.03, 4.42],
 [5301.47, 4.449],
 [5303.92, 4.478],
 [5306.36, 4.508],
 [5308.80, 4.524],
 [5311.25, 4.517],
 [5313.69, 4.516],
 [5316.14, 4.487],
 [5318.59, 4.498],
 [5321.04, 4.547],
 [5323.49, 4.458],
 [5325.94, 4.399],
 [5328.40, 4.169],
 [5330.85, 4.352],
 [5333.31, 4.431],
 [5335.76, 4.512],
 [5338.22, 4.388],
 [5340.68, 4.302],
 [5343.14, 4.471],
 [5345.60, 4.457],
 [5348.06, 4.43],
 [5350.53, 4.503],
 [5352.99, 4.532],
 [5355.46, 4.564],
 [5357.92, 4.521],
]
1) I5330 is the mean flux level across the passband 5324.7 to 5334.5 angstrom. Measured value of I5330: 4.34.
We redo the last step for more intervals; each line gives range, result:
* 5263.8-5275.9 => 4.29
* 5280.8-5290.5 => 4.52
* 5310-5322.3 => 4.51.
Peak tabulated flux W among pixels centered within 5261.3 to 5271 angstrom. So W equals 4.325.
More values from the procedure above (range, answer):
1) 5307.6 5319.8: 4.524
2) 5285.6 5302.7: 4.611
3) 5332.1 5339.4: 4.512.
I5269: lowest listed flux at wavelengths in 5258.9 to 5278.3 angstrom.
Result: 4.124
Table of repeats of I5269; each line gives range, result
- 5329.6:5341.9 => 4.302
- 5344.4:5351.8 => 4.43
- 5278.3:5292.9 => 4.408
